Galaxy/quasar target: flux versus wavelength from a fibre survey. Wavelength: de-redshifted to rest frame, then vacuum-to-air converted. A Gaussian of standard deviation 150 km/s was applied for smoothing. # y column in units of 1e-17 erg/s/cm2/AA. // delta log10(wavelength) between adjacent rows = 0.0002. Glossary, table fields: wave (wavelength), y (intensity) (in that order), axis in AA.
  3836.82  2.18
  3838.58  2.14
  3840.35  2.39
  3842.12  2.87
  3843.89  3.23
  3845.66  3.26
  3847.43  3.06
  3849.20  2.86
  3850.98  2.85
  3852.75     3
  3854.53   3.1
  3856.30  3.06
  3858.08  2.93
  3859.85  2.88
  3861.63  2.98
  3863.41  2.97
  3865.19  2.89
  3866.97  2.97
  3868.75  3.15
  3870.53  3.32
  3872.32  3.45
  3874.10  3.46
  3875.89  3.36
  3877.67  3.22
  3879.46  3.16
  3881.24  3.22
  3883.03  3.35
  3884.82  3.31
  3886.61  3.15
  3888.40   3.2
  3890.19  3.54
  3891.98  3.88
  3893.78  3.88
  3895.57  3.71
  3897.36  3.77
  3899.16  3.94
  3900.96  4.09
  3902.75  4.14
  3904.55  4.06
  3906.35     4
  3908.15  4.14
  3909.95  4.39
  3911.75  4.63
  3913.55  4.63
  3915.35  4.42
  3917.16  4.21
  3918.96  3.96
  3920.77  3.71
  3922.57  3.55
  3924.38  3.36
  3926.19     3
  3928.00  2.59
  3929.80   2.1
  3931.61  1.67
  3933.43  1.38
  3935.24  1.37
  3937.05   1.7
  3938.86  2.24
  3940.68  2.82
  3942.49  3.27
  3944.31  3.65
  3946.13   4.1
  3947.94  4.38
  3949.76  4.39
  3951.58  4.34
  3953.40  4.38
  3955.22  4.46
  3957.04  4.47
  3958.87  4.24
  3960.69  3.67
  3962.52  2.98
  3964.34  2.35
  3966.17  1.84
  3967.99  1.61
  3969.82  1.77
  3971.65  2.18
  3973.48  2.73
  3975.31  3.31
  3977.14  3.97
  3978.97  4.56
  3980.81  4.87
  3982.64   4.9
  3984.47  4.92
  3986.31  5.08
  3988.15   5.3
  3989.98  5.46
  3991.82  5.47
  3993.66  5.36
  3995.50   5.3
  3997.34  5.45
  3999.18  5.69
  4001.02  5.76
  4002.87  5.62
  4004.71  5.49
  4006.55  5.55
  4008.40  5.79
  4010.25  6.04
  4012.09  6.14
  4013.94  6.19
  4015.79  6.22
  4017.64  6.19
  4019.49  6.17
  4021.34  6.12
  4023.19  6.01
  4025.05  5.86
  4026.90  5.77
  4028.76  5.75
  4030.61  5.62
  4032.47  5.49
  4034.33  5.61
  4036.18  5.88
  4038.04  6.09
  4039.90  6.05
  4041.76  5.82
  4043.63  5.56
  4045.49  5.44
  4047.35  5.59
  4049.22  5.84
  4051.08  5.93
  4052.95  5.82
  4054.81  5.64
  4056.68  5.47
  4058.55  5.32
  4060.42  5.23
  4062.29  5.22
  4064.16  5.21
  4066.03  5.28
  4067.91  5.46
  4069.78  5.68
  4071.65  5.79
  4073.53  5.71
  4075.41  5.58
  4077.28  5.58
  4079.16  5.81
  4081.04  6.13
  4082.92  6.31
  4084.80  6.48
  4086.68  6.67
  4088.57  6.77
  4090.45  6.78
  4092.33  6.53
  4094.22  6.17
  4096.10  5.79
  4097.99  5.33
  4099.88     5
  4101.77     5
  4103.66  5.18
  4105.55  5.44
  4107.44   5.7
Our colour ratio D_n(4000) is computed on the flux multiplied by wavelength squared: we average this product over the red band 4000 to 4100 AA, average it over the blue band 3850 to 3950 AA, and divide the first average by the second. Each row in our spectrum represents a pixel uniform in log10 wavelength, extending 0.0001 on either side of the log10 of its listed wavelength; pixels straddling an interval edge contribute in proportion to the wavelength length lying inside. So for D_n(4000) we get 1.9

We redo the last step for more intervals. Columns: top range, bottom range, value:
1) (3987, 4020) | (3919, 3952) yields 1.98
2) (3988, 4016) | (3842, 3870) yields 2.03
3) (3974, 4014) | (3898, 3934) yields 1.51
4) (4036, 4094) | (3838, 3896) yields 2.05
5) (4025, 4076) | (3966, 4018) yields 1.20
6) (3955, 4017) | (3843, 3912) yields 1.41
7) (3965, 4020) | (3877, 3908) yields 1.39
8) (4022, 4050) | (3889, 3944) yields 1.80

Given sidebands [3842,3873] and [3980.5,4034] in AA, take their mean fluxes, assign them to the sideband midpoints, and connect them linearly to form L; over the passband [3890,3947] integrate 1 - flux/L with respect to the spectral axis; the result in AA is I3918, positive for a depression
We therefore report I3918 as 8.6 AA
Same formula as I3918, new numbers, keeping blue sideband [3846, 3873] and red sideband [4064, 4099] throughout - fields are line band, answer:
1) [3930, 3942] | 6.3 AA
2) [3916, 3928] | 0.9 AA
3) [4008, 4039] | -4.5 AA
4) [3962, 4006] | 4.2 AA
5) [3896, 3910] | -1.7 AA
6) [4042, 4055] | -0.4 AA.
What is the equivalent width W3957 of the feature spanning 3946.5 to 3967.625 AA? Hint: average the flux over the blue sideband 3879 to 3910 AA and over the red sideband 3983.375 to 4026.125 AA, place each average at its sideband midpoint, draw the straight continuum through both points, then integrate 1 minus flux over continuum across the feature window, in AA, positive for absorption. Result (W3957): 4.8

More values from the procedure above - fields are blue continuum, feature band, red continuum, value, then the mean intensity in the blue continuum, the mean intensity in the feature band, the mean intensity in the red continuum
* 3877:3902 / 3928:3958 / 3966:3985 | 2.3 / 3.54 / 3.16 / 3.36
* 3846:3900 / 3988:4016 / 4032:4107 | -4.5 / 3.25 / 5.67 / 5.74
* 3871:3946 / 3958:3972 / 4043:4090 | 5.4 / 3.39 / 2.59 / 5.75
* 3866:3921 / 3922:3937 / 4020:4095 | 6.7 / 3.72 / 2.31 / 5.83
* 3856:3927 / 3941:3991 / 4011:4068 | 9.2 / 3.58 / 3.81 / 5.75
